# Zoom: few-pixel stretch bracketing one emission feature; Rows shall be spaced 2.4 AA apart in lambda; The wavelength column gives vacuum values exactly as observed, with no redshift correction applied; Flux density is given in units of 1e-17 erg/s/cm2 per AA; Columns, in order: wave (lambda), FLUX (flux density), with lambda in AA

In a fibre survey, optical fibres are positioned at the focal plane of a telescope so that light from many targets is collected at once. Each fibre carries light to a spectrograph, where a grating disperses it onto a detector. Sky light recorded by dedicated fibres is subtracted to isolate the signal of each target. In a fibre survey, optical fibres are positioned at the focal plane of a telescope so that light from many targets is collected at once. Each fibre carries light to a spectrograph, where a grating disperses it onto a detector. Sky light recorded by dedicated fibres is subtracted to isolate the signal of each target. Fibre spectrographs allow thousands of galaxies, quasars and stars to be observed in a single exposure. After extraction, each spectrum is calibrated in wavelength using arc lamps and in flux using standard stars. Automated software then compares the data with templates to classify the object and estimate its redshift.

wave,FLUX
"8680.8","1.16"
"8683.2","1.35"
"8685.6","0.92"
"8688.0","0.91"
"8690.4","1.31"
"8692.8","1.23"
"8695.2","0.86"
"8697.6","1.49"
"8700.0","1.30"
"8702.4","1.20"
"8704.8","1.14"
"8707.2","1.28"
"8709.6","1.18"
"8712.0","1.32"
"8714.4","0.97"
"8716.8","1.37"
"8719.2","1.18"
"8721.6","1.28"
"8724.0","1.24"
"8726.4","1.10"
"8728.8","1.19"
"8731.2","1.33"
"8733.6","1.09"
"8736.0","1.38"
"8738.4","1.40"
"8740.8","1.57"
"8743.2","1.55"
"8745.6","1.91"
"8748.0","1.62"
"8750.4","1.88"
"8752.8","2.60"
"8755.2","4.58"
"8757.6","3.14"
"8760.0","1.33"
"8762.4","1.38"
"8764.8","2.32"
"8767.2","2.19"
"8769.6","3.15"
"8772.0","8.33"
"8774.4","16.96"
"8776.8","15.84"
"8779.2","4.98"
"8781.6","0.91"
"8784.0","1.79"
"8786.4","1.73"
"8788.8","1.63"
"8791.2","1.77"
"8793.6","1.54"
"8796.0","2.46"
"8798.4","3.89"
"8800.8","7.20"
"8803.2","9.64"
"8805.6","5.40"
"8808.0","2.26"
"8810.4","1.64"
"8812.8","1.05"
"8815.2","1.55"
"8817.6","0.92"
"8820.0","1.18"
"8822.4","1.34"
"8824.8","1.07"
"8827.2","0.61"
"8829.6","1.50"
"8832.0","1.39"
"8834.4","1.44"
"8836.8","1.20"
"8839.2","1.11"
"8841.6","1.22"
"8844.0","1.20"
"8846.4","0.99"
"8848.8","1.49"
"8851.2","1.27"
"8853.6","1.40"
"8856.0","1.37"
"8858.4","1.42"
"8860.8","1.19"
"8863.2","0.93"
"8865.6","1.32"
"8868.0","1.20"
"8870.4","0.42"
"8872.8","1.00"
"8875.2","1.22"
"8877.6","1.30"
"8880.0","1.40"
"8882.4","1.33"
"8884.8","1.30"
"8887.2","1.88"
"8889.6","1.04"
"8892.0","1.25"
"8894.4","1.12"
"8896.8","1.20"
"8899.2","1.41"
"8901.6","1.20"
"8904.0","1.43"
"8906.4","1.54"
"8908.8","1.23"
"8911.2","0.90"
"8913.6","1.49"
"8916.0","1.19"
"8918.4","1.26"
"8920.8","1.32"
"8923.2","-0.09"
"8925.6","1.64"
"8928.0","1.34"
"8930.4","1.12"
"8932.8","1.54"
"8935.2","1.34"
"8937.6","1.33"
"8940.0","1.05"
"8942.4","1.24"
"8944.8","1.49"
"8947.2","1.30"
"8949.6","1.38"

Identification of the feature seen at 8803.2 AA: [N II]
